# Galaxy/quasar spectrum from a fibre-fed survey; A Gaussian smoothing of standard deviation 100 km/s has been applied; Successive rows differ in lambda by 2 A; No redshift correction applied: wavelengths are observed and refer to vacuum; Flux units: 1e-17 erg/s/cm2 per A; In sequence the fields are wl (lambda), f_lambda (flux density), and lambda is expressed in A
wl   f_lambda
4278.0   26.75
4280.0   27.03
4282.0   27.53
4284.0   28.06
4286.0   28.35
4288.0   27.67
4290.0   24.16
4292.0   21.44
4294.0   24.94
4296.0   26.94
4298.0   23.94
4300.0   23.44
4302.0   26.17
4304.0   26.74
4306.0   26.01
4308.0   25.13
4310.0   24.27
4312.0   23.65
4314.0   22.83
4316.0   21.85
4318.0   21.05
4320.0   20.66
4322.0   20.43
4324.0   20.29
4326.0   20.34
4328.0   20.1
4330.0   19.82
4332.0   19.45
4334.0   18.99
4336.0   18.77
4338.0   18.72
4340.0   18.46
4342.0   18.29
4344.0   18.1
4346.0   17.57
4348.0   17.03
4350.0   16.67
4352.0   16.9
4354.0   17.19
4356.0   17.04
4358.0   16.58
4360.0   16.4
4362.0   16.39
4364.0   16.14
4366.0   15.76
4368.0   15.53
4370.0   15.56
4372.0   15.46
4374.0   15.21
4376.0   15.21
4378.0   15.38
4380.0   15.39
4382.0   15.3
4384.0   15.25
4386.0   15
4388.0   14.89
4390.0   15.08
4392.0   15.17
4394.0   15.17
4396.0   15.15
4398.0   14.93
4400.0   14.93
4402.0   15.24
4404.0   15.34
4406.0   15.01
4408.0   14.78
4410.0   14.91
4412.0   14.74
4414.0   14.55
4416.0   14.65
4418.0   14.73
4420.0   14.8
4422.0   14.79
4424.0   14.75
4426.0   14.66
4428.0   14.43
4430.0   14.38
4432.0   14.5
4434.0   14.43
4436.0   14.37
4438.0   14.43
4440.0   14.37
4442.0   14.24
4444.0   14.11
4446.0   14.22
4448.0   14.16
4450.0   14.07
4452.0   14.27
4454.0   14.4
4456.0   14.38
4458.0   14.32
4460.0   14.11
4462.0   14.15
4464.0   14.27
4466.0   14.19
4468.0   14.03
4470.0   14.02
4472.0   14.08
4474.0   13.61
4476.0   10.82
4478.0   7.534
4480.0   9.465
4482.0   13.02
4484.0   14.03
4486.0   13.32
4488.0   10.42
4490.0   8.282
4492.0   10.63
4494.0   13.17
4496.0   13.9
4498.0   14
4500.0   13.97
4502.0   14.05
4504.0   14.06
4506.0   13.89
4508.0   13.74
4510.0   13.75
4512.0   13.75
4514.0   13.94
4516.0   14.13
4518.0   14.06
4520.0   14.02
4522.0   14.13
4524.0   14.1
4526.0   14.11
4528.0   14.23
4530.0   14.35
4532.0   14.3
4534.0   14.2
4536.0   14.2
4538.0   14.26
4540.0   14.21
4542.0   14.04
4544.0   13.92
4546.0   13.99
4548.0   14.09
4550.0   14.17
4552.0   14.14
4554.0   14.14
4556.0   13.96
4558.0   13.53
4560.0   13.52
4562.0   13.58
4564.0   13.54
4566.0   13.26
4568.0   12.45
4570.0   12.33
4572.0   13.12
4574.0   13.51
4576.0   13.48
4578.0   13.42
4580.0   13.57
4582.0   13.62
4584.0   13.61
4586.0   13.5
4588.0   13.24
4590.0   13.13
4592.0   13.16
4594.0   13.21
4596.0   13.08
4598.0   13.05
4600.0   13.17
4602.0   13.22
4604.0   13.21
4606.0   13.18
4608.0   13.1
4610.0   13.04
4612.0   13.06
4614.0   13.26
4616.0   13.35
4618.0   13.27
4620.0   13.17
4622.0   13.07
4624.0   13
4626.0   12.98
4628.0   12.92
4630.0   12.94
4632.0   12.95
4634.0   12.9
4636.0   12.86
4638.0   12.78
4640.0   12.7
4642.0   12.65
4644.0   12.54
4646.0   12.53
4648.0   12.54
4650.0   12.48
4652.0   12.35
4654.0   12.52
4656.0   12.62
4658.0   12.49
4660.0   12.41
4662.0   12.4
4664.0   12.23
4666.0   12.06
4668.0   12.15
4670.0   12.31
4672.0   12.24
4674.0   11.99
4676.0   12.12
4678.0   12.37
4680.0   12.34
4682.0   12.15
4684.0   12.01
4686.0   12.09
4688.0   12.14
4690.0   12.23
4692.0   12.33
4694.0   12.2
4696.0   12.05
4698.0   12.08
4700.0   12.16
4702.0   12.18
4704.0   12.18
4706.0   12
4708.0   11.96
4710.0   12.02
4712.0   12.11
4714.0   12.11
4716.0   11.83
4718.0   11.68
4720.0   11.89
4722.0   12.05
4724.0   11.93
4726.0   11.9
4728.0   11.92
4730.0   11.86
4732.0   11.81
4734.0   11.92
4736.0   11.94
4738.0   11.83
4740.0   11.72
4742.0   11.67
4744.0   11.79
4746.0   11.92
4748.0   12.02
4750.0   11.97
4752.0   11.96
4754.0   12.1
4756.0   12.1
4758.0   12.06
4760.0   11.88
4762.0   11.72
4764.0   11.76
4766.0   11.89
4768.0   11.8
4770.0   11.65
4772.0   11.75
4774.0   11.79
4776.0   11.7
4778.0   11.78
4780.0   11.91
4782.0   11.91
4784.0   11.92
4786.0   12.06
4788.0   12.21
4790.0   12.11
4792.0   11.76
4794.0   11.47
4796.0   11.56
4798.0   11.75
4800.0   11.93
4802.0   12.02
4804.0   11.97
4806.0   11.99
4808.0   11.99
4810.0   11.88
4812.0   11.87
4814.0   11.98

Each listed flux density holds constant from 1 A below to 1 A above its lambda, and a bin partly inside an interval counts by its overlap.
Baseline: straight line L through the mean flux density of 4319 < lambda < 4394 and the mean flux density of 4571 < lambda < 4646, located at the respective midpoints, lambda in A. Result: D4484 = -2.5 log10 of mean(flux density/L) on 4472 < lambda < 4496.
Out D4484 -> 0.29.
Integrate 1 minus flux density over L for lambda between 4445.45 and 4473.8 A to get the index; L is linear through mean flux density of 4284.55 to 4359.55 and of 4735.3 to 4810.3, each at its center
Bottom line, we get 6.6 A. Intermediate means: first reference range 21.4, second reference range 11.9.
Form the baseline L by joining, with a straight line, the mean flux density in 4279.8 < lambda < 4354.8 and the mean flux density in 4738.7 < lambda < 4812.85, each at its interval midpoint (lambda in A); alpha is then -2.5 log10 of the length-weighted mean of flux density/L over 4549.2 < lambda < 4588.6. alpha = 0.22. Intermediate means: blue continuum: 22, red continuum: 11.9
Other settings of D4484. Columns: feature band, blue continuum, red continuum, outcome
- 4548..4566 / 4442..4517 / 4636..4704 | -0.08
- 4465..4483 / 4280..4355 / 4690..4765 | 0.42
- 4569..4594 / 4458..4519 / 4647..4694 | -0.05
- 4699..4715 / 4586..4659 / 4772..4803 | 0.03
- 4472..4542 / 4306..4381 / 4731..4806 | 0.21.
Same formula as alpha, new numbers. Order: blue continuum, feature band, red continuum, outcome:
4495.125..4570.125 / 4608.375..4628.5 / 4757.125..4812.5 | 0.01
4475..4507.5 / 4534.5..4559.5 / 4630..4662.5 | -0.14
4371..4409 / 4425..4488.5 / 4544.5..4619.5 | 0.07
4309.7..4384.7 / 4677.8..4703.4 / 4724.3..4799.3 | 0.07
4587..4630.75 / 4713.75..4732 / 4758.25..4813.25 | 0.04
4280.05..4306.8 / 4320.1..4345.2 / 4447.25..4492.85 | 0.19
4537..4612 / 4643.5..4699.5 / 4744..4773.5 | 0.03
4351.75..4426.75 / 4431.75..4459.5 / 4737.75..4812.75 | 0.04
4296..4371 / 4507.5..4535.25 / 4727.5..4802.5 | 0.17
